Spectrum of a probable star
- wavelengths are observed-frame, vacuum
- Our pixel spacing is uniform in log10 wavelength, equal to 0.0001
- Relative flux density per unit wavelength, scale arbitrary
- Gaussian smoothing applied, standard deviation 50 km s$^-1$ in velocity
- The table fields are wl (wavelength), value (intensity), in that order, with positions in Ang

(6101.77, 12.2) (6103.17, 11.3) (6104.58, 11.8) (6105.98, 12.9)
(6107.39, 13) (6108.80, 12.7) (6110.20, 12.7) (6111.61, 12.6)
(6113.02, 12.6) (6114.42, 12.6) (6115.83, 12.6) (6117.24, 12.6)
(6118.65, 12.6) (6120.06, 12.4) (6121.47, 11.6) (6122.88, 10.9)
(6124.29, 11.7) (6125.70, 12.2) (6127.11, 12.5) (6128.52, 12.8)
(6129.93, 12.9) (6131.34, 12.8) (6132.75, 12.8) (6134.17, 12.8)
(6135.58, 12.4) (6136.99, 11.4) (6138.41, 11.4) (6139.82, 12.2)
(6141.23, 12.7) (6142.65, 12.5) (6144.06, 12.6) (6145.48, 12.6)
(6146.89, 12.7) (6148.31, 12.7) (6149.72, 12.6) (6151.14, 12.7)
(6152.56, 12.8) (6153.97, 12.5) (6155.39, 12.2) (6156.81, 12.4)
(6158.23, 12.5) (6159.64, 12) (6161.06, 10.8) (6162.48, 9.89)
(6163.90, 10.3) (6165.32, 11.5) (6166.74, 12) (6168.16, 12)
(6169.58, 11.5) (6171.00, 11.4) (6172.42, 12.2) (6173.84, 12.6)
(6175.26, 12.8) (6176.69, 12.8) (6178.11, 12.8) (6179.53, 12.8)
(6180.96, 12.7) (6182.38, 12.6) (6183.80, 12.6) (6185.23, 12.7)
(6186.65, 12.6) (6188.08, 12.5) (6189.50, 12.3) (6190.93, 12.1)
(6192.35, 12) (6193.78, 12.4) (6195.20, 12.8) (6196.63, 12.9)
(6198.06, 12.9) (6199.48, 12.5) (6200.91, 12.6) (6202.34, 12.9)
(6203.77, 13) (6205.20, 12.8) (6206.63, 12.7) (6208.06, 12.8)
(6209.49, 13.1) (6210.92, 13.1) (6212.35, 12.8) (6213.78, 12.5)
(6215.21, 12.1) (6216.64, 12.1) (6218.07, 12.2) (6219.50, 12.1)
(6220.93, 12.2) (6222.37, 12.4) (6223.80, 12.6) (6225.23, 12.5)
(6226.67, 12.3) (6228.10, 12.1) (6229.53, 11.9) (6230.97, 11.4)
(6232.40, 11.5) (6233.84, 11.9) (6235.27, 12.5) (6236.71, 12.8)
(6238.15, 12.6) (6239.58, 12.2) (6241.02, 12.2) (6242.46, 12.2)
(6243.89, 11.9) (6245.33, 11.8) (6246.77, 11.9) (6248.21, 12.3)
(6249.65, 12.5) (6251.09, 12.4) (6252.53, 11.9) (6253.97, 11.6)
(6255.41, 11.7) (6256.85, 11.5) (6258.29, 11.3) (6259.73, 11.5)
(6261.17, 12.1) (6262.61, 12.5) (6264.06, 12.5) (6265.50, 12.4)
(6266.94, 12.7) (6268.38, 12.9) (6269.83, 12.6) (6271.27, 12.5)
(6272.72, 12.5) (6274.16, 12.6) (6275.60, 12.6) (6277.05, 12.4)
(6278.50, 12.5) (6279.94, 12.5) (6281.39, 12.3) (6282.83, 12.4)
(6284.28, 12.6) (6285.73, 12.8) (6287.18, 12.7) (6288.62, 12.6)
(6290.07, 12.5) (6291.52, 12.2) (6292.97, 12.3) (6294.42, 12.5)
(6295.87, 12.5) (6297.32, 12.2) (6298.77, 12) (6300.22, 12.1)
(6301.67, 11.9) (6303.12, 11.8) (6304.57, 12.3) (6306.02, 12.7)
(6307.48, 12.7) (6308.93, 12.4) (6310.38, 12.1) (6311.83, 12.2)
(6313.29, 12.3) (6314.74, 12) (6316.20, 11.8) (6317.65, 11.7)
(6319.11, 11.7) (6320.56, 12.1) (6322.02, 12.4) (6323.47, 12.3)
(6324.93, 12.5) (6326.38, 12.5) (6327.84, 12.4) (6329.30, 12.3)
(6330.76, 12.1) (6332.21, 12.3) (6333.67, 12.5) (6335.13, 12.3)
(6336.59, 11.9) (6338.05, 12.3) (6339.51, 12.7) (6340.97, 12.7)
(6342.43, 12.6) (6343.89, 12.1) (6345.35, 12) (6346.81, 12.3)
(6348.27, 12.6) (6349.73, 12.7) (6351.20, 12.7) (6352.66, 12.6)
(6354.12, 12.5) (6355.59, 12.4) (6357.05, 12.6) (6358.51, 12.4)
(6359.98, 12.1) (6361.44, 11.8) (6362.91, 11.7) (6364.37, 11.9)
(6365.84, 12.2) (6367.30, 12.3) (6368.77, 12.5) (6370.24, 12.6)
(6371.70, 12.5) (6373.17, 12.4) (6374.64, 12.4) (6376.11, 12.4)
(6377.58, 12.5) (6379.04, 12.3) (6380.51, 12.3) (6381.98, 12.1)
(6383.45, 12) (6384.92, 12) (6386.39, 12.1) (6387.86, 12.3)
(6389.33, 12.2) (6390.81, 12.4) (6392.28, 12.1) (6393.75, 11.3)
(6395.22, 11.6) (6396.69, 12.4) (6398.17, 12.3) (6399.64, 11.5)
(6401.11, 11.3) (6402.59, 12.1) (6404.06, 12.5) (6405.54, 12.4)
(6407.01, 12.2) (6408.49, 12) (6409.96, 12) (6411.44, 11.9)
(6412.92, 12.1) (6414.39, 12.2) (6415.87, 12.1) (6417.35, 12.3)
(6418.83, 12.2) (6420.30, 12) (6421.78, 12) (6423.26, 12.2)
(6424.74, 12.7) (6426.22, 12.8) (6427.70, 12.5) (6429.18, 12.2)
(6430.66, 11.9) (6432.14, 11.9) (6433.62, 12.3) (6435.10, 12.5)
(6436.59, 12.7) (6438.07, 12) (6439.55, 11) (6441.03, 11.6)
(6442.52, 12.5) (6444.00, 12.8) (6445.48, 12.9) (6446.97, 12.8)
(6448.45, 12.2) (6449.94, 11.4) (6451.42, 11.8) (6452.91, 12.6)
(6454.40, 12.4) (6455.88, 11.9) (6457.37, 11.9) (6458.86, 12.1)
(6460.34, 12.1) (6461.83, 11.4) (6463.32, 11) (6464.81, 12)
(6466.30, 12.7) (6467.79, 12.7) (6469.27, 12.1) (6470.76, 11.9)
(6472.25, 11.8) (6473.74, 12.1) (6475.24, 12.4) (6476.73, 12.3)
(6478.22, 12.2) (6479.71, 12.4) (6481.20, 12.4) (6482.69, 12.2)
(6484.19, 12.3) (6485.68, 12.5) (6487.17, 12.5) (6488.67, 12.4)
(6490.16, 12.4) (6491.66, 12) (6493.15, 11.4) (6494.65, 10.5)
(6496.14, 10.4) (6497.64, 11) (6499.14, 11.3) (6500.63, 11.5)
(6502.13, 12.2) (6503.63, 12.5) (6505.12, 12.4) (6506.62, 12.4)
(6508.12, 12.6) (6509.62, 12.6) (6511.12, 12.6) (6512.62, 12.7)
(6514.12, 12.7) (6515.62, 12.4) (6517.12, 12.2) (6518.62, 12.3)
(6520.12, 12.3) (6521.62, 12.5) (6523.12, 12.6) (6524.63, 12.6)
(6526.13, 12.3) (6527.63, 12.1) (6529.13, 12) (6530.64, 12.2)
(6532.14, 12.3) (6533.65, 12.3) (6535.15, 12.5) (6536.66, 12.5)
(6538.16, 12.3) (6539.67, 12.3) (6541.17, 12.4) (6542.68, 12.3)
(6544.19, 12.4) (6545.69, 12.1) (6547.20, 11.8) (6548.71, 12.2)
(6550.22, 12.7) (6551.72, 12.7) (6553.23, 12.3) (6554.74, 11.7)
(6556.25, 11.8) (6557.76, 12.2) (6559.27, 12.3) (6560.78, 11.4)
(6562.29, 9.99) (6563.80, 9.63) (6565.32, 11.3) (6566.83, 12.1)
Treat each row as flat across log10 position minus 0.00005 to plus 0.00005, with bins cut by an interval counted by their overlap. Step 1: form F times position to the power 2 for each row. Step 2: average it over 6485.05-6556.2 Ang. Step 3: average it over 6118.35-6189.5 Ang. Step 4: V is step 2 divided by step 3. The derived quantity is 1.12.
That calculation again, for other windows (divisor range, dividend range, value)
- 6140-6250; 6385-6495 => 1.06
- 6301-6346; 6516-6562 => 1.07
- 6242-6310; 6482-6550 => 1.07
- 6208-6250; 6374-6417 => 1.04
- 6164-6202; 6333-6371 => 1.05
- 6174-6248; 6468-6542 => 1.07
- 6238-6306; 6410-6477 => 1.05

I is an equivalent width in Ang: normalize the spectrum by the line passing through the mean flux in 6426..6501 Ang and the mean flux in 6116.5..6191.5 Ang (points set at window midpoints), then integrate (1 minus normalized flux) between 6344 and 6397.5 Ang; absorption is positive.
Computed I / -0.6 Ang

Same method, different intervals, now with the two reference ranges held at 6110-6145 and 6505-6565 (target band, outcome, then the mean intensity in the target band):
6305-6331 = 0.1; 12.2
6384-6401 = 0.3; 12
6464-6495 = 0.1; 12.2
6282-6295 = -0.2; 12.5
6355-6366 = 0.1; 12.1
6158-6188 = 0.7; 12.1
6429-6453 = 0.1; 12.2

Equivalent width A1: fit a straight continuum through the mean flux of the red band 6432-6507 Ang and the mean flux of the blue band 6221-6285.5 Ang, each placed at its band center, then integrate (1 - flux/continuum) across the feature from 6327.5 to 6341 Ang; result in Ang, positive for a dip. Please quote -0.2 Ang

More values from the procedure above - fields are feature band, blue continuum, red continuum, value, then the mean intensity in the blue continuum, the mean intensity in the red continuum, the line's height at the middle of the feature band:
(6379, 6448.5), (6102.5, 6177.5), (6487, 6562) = 0.1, 12.2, 12.1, 12.2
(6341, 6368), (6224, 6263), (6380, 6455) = -0.5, 12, 12.1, 12.1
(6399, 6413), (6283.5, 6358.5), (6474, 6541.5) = 0.3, 12.3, 12.2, 12.3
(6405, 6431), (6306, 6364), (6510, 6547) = 0.2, 12.3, 12.4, 12.3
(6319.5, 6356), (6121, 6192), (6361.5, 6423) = -0.7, 12.2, 12.1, 12.2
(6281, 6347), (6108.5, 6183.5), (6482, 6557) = -0.4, 12.3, 12.2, 12.2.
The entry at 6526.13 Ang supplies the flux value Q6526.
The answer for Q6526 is 12.3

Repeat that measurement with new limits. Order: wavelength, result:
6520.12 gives 12.3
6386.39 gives 12.1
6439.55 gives 11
